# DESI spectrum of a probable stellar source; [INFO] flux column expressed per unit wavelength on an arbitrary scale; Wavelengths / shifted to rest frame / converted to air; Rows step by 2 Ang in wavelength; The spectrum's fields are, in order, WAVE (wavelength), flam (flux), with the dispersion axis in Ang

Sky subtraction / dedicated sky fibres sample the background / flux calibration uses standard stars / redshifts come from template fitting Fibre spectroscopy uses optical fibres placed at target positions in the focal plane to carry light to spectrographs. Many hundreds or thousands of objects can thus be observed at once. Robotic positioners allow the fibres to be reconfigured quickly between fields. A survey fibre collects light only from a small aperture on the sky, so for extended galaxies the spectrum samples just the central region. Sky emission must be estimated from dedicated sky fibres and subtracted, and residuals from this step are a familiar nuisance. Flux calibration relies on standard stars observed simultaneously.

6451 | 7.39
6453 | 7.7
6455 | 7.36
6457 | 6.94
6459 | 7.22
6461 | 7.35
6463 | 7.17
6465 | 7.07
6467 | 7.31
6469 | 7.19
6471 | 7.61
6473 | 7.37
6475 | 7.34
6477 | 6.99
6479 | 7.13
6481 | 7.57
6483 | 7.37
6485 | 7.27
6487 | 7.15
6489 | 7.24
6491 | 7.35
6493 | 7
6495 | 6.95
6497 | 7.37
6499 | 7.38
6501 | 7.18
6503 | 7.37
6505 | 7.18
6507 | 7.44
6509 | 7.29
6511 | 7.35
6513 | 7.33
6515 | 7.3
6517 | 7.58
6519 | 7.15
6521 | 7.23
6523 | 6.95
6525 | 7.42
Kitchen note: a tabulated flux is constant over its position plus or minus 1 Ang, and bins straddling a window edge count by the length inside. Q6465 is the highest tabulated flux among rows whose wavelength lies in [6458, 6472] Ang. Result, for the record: 7.61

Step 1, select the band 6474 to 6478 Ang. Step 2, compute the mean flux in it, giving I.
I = 7.17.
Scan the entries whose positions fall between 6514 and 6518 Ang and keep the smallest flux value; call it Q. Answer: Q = 7.3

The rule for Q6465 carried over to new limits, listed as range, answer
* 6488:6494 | 7.35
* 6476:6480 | 7.13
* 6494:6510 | 7.44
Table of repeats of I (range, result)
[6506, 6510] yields 7.37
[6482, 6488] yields 7.26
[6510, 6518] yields 7.39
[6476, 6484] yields 7.26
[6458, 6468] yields 7.22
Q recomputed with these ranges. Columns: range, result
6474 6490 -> 6.99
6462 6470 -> 7.07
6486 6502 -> 6.95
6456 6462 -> 6.94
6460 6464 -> 7.17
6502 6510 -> 7.18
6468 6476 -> 7.19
